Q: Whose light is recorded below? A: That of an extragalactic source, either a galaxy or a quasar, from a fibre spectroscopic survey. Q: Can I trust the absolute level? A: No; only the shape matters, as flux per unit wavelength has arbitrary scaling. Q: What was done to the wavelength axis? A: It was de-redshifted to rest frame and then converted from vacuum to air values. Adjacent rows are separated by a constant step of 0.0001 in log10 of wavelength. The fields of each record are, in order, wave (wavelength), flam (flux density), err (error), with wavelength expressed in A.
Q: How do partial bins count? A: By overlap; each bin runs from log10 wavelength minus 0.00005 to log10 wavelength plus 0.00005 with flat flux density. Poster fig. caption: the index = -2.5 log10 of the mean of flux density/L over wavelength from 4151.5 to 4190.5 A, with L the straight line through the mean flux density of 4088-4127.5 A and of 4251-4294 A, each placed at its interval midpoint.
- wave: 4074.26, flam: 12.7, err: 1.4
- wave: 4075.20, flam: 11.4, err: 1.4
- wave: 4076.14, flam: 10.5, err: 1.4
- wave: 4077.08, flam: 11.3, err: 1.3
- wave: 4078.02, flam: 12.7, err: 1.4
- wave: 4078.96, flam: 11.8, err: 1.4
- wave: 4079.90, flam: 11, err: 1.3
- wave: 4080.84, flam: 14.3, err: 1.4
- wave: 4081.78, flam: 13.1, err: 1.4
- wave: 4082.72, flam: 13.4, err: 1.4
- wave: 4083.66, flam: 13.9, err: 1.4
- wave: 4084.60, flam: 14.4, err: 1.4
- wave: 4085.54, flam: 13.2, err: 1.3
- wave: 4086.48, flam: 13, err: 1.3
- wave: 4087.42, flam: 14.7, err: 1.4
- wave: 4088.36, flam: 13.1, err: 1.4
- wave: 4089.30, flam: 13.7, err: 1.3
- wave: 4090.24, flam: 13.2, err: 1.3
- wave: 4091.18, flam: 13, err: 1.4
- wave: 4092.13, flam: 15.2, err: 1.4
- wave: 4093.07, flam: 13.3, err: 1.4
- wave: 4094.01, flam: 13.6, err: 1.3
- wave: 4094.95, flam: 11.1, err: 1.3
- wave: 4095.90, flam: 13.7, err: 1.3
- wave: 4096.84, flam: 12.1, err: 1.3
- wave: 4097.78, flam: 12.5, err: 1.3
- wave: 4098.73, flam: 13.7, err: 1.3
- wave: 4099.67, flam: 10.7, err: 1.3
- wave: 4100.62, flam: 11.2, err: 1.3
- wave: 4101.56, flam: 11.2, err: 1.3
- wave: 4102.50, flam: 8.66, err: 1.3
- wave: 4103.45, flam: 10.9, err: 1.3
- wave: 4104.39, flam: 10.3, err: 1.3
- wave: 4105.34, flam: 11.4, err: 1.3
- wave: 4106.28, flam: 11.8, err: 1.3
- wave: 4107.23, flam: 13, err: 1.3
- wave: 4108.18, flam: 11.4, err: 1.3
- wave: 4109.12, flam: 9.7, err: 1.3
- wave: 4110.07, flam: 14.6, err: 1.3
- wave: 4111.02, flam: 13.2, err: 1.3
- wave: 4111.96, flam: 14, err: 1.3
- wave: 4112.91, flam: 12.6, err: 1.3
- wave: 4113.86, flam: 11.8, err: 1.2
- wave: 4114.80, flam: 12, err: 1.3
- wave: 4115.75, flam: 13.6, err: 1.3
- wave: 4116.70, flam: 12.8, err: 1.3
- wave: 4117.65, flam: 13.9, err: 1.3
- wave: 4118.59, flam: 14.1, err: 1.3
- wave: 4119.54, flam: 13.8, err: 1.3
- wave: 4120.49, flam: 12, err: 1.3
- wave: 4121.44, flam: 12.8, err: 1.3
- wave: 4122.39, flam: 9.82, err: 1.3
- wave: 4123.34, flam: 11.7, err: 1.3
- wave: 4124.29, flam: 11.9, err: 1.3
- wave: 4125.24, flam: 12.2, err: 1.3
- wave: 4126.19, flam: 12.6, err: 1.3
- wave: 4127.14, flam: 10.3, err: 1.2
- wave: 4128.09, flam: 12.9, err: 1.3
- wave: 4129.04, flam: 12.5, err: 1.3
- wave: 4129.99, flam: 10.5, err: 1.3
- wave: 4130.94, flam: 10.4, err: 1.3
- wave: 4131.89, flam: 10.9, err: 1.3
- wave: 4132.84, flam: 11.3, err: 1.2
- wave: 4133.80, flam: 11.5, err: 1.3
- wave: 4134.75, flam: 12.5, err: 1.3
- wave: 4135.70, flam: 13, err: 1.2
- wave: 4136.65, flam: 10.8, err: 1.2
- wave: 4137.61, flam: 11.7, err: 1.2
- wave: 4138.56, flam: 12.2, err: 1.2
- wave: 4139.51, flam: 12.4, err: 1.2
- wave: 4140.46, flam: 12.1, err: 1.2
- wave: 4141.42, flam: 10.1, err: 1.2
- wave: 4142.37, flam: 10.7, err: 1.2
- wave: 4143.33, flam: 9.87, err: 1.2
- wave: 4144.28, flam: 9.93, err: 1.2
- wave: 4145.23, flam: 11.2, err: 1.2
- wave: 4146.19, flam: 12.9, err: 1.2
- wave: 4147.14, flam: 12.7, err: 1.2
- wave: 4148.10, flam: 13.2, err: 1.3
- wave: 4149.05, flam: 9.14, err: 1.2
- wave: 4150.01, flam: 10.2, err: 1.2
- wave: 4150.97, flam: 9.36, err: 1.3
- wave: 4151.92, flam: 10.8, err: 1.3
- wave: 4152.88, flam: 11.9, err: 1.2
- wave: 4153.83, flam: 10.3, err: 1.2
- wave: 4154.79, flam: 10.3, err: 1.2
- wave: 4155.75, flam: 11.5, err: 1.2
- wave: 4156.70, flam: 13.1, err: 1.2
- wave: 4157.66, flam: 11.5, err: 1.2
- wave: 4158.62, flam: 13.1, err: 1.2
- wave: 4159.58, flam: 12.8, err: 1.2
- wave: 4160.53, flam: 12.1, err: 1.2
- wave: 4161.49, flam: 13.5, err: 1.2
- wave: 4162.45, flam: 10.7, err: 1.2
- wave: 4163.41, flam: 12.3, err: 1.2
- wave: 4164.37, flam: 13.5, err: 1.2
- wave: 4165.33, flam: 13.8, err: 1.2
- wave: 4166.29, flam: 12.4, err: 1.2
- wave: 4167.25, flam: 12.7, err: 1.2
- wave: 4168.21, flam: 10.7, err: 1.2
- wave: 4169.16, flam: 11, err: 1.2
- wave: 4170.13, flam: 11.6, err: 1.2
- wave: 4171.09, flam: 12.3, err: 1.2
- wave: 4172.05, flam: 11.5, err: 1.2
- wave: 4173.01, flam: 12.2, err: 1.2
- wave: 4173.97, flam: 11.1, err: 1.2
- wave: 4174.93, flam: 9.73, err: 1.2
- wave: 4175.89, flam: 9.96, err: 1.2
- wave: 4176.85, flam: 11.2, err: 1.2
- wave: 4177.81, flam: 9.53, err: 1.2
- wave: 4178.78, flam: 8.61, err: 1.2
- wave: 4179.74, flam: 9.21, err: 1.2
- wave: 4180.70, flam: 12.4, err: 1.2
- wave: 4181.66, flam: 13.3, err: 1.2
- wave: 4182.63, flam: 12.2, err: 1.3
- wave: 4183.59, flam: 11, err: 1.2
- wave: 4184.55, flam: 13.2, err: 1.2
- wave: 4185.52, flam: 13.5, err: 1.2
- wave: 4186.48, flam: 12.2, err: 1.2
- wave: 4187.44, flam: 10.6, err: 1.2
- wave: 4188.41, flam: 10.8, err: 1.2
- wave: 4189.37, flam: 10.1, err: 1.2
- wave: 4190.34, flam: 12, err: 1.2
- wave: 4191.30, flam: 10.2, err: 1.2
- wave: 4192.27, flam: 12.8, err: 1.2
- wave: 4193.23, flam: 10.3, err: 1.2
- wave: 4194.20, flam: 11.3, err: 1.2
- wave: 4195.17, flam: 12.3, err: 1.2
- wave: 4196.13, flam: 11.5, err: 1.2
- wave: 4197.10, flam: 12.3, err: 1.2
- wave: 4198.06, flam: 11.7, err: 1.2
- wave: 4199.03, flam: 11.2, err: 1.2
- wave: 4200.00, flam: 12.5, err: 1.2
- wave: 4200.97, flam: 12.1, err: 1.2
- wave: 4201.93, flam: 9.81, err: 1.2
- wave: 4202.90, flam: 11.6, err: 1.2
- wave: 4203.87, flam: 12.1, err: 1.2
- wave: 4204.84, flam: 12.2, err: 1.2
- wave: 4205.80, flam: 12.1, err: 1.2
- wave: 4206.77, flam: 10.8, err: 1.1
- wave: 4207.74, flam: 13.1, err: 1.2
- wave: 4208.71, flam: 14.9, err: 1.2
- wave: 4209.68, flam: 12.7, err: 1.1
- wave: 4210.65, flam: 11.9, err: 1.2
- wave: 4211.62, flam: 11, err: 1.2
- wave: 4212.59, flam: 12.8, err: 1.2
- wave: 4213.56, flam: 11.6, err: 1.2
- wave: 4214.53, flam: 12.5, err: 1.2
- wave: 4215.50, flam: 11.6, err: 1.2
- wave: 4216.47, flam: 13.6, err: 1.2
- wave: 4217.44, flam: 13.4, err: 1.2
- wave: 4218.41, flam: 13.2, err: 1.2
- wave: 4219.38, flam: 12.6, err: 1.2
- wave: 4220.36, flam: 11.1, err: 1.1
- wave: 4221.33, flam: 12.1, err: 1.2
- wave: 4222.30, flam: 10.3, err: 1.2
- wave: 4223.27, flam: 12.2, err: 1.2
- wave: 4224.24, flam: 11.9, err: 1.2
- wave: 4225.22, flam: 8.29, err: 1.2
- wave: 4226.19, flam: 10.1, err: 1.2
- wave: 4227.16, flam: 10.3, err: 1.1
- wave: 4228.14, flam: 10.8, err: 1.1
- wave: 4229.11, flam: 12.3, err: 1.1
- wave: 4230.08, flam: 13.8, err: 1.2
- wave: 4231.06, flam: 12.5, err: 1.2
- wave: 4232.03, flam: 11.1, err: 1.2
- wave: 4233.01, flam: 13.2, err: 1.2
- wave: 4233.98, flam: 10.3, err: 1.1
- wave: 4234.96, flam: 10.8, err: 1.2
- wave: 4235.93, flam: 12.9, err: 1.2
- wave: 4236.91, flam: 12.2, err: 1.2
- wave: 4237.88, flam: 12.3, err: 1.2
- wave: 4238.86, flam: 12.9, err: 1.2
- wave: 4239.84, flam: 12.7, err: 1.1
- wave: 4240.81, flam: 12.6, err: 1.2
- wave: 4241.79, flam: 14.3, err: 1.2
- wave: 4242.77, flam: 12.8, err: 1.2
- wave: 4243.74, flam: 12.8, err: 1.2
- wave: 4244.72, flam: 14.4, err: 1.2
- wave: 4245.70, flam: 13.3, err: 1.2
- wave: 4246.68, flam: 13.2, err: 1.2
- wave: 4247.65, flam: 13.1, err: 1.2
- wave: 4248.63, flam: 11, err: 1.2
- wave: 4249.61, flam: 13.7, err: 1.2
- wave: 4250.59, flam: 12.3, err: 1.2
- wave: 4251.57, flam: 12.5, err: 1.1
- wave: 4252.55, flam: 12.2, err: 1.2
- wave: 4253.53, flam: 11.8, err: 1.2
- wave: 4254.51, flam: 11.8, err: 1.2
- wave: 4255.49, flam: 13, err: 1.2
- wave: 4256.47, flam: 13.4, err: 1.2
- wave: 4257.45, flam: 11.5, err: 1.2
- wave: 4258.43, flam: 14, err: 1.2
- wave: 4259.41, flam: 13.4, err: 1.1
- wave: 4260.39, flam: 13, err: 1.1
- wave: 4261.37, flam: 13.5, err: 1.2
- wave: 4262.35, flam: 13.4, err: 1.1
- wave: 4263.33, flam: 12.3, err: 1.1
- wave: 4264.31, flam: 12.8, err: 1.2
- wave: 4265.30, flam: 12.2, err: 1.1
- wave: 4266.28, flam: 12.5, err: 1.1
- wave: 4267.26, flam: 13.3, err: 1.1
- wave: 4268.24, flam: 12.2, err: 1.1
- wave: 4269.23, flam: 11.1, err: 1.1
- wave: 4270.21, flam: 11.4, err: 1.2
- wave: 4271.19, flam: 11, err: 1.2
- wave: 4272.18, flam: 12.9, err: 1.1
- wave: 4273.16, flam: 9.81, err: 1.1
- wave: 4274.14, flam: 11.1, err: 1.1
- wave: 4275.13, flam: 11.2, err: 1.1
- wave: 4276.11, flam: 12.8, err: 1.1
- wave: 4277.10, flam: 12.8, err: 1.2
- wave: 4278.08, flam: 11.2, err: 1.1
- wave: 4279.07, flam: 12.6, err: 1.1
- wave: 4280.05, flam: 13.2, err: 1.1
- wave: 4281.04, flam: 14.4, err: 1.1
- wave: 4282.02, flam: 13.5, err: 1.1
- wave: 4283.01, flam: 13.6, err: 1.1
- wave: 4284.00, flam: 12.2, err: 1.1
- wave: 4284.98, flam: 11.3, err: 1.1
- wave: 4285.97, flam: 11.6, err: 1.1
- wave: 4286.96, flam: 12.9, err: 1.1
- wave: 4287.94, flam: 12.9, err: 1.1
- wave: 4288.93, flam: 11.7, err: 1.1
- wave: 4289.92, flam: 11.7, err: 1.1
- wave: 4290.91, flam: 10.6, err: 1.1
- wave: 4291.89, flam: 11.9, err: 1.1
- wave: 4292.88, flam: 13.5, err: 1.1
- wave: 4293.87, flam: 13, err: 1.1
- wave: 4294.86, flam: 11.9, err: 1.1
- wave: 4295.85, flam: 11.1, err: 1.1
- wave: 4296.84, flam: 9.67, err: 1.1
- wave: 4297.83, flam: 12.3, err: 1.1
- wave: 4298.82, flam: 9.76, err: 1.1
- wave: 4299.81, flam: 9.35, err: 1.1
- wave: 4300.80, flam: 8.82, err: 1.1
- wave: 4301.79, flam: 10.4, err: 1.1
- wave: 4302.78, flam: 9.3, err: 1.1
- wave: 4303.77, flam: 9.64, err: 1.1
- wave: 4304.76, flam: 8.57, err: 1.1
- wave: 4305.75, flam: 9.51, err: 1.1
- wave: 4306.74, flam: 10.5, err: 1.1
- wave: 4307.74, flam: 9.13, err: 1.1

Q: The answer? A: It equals 0.07 mag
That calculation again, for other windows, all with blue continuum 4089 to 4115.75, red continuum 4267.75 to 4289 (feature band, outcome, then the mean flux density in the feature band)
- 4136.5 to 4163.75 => 0.072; 11.5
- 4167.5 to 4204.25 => 0.079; 11.4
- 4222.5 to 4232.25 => 0.082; 11.3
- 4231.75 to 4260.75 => -0.038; 12.6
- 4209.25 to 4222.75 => 0.003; 12.2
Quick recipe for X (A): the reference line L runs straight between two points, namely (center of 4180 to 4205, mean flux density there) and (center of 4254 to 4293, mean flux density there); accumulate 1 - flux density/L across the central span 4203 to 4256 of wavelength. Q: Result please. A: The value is -1.0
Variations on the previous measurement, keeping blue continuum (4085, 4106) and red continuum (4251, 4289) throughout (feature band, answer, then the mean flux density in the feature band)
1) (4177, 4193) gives 1.41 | 11.3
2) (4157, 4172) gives 0.21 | 12.2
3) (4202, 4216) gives 0.32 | 12.1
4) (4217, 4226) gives 0.59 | 11.6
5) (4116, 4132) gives 0.41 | 12.1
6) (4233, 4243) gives 0.01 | 12.4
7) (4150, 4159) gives 0.86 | 11.2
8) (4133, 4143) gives 0.62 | 11.6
